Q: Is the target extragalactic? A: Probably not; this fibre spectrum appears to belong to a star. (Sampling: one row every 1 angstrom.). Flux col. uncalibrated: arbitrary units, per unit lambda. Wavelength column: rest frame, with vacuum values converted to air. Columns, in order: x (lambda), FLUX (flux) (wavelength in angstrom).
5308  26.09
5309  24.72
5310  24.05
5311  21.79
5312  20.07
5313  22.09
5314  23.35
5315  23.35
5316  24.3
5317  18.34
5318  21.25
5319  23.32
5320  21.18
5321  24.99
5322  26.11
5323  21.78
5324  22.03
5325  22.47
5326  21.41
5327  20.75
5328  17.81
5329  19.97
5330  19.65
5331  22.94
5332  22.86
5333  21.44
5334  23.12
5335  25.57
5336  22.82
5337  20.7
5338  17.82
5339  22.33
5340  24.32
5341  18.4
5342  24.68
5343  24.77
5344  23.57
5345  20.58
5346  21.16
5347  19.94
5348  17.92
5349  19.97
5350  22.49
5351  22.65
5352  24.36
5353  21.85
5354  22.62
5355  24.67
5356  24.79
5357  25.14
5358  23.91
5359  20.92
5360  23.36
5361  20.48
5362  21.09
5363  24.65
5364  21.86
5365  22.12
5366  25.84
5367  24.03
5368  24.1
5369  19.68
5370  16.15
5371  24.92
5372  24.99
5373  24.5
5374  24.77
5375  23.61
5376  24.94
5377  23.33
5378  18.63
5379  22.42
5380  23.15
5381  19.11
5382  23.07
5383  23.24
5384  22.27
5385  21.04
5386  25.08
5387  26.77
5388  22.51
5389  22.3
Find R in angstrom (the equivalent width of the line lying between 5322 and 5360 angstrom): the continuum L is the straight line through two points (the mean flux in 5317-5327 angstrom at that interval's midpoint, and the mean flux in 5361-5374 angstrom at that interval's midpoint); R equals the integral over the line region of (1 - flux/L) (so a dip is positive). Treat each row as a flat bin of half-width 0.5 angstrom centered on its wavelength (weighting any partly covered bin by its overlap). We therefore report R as 0.8 angstrom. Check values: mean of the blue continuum 22.4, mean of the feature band 22.1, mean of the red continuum 22.8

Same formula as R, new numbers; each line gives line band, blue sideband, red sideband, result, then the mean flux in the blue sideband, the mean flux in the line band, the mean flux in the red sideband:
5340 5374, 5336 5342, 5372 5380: -0.5 angstrom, 21.2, 22.6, 23.3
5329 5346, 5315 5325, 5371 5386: 0.4 angstrom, 22.6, 22.1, 22.9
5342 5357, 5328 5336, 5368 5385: -0.2 angstrom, 22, 22.4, 22.4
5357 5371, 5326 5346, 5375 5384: -0.2 angstrom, 21.8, 22.4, 22.3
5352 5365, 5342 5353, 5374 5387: -0.5 angstrom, 21.9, 23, 22.7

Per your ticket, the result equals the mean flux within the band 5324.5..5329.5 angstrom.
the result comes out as 20.5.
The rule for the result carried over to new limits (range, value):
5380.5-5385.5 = 21.7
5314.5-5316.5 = 23.8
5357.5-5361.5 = 22.2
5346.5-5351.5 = 20.6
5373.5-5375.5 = 24.2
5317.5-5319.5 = 22.3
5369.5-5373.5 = 22.6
